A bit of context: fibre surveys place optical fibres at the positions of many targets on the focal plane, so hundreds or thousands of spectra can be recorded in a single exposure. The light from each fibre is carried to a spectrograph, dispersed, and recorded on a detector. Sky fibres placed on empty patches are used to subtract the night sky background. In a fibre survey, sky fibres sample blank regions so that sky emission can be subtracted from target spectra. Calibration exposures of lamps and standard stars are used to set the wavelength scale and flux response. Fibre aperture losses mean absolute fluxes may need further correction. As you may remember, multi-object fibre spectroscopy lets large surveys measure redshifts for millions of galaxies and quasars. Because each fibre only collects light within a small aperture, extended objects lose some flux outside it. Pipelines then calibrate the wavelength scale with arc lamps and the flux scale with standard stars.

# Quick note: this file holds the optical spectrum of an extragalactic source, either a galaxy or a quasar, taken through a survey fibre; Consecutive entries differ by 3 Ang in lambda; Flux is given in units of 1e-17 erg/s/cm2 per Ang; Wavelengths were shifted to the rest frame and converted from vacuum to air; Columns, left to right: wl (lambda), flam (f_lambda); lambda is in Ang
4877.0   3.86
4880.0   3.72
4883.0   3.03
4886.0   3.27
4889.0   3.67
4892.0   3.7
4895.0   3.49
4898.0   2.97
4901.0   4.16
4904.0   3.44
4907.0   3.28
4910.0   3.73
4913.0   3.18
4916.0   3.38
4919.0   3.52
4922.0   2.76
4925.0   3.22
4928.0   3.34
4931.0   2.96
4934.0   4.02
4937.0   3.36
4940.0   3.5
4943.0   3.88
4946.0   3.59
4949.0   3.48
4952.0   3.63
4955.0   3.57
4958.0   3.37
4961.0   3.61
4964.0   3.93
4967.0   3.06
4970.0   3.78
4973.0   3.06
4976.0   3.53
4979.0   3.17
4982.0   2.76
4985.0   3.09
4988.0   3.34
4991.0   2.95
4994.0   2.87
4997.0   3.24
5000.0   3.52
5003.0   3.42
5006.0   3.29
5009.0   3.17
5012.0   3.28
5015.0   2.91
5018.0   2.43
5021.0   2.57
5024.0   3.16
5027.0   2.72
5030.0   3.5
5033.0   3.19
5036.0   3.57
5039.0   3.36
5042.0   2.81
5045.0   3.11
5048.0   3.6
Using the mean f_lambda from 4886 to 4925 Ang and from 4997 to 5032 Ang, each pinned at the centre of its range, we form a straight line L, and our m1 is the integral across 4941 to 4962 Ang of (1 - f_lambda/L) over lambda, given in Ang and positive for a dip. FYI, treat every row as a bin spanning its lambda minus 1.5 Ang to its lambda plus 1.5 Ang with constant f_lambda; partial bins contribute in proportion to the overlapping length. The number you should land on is -1.9 Ang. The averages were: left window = 3.42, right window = 3.1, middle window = 3.59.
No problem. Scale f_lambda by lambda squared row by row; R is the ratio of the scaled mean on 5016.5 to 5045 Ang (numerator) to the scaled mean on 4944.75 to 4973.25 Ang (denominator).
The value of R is 0.9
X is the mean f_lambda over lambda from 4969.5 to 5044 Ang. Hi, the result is 3.14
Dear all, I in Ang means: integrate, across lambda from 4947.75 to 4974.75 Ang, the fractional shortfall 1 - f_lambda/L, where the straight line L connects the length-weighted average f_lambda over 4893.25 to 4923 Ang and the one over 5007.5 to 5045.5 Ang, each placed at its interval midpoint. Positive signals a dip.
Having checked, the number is -2.1 Ang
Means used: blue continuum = 3.4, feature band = 3.5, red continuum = 3.06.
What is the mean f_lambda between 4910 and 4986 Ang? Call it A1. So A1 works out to 3.4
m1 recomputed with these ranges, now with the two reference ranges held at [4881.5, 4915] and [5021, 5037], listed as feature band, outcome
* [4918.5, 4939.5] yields 0.4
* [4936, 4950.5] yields -1.0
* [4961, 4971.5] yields -0.9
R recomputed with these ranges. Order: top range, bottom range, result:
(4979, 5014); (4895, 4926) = 0.97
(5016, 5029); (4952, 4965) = 0.78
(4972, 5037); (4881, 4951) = 0.94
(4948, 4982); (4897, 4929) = 1.04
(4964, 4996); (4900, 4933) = 0.98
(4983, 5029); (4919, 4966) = 0.90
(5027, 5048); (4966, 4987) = 1.03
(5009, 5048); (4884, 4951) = 0.93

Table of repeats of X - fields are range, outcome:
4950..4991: 3.36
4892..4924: 3.4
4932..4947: 3.65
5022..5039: 3.22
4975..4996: 3.09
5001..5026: 3.03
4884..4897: 3.49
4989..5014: 3.21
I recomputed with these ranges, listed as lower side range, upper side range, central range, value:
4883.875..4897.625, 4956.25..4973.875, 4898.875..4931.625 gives 1.0 Ang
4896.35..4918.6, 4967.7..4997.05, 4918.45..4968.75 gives -2.2 Ang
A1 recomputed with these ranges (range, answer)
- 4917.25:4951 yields 3.42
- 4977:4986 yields 3.03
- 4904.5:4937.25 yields 3.34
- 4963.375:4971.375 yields 3.55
